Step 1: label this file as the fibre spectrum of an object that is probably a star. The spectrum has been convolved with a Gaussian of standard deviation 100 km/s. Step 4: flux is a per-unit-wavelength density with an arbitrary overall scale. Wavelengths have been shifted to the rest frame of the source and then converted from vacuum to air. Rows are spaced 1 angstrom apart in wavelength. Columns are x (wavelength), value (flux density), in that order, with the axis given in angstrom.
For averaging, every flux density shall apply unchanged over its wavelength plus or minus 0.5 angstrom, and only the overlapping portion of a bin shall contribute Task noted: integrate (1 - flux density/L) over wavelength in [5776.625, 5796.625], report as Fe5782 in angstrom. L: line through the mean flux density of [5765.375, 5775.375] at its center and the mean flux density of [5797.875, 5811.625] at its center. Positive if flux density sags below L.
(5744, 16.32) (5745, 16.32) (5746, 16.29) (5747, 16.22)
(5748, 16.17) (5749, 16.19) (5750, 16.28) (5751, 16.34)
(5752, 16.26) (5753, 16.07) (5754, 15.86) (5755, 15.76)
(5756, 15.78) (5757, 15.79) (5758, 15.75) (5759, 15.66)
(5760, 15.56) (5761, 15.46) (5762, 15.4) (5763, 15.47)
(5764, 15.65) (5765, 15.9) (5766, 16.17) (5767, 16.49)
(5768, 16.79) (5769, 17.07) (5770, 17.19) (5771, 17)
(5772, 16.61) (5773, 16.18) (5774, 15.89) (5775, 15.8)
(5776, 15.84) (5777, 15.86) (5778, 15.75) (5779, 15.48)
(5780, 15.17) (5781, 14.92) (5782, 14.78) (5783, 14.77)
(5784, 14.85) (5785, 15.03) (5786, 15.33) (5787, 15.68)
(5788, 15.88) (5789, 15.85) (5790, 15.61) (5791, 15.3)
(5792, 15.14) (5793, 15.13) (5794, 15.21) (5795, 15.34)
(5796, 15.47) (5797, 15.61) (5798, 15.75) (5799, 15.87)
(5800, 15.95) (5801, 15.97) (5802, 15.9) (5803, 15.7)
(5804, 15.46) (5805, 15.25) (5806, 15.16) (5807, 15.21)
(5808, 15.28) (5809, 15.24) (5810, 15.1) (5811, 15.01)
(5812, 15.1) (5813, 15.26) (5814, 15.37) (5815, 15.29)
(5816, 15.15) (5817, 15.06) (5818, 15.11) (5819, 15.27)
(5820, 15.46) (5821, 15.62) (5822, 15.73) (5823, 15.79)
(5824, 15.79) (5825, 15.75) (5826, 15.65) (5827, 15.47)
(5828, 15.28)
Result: 0.9 angstrom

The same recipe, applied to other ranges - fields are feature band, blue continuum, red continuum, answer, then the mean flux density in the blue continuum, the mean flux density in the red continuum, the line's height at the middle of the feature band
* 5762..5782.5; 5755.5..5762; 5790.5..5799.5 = -0.6 angstrom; 15.6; 15.4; 15.6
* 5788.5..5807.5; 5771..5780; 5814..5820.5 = 0.1 angstrom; 15.9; 15.2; 15.6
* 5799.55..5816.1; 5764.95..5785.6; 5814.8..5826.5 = 0.2 angstrom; 15.9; 15.5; 15.6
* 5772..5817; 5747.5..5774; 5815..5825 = 0.8 angstrom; 16.1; 15.4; 15.7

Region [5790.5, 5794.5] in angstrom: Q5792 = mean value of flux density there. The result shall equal 15.2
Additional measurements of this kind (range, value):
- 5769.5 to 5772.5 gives 16.9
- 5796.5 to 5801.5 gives 15.8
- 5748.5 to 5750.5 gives 16.2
